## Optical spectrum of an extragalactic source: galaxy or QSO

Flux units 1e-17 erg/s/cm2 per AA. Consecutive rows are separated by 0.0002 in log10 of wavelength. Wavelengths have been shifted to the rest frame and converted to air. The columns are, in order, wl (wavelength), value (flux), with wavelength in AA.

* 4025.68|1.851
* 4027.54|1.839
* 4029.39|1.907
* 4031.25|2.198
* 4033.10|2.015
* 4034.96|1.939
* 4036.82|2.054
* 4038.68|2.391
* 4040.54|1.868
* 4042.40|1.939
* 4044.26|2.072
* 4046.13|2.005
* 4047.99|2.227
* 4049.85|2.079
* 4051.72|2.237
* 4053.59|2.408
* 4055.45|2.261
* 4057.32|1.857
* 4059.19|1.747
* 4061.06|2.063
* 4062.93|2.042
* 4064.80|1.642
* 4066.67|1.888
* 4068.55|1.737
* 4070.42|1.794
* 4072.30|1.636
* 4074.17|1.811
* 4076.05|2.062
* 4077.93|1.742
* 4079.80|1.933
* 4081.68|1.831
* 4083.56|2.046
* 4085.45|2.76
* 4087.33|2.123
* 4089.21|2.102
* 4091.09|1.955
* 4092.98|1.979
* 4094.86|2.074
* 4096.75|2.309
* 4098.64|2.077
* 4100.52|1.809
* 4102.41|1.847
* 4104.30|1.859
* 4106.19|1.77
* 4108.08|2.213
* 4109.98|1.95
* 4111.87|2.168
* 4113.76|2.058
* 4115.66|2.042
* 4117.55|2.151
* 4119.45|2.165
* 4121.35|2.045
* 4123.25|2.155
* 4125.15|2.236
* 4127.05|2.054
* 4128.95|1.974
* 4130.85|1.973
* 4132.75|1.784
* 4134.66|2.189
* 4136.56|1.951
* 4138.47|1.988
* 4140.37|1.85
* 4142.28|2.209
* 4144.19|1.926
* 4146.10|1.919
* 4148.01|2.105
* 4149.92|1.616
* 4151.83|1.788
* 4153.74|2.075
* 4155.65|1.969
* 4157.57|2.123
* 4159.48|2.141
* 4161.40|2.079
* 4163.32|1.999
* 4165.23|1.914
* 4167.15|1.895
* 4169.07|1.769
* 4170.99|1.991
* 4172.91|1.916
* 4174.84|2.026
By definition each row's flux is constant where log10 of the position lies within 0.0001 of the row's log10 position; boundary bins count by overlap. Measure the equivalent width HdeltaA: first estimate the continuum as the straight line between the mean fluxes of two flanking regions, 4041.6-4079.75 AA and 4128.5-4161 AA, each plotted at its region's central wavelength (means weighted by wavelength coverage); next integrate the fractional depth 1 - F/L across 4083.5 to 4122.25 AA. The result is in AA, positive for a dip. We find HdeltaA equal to -2.0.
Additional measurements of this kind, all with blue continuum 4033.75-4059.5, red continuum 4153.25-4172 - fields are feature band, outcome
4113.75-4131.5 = -0.56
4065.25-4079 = 1.73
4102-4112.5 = 0.35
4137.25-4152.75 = 0.63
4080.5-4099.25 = -0.67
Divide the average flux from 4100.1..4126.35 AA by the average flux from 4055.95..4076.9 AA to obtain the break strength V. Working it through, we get 1.10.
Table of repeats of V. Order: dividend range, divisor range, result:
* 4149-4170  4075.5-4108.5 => 0.96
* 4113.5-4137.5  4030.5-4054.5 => 0.98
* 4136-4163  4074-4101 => 0.97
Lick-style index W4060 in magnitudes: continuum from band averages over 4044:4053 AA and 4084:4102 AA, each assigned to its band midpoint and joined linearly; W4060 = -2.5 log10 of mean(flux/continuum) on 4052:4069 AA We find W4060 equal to 0.082 mag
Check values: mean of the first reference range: 2.14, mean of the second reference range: 2.12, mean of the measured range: 1.98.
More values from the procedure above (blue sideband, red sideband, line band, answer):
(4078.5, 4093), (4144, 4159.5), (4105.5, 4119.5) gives -0.02 mag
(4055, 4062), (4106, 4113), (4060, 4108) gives 0.03 mag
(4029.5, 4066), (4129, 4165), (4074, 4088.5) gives -0.01 mag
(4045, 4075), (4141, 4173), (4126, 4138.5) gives -0.01 mag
